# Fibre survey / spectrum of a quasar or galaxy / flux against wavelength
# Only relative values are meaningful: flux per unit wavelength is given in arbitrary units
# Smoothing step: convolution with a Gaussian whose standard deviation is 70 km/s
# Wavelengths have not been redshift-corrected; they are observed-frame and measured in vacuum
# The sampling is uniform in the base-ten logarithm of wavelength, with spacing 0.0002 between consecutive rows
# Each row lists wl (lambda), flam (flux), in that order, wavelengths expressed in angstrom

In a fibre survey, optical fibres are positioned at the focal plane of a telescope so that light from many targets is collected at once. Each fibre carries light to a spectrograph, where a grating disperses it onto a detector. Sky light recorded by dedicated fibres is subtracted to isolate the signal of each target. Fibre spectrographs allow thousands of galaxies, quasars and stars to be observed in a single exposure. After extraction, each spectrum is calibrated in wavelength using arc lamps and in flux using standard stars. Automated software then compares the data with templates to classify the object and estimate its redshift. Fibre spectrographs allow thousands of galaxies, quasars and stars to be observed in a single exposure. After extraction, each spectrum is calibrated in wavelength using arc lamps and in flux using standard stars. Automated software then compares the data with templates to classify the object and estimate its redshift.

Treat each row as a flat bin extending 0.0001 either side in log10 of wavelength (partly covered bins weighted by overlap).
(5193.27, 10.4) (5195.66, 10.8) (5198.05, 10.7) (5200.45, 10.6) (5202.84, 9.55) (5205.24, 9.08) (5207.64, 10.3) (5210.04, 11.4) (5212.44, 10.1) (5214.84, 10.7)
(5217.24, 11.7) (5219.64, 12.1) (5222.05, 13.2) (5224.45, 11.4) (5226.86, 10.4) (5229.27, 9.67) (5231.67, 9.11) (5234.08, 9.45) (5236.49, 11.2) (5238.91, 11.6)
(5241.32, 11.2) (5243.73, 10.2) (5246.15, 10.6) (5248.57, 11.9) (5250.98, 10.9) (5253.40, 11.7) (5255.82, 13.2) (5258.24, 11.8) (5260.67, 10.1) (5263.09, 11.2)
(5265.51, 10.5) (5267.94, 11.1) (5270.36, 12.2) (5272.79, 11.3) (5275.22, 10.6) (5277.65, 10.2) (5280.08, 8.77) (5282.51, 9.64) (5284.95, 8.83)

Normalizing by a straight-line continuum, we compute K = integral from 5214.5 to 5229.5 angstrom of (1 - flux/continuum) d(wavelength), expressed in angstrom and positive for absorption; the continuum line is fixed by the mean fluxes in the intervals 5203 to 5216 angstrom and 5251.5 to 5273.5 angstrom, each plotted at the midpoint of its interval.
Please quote -1.3 angstrom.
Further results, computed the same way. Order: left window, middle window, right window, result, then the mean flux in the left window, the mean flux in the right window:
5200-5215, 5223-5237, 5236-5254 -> 0.7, 10.2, 11.1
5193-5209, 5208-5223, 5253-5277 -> -1.4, 10.2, 11.3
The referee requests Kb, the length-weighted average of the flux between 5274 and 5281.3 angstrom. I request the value 9.86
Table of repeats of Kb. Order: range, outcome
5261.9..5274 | 11.3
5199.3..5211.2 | 10.2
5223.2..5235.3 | 10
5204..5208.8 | 9.67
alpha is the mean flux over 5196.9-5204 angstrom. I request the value 10.3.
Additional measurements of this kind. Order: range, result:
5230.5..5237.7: 9.92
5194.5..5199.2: 10.8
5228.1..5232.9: 9.4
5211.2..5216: 10.4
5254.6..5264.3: 11.6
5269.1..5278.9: 11.1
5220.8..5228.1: 11.6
